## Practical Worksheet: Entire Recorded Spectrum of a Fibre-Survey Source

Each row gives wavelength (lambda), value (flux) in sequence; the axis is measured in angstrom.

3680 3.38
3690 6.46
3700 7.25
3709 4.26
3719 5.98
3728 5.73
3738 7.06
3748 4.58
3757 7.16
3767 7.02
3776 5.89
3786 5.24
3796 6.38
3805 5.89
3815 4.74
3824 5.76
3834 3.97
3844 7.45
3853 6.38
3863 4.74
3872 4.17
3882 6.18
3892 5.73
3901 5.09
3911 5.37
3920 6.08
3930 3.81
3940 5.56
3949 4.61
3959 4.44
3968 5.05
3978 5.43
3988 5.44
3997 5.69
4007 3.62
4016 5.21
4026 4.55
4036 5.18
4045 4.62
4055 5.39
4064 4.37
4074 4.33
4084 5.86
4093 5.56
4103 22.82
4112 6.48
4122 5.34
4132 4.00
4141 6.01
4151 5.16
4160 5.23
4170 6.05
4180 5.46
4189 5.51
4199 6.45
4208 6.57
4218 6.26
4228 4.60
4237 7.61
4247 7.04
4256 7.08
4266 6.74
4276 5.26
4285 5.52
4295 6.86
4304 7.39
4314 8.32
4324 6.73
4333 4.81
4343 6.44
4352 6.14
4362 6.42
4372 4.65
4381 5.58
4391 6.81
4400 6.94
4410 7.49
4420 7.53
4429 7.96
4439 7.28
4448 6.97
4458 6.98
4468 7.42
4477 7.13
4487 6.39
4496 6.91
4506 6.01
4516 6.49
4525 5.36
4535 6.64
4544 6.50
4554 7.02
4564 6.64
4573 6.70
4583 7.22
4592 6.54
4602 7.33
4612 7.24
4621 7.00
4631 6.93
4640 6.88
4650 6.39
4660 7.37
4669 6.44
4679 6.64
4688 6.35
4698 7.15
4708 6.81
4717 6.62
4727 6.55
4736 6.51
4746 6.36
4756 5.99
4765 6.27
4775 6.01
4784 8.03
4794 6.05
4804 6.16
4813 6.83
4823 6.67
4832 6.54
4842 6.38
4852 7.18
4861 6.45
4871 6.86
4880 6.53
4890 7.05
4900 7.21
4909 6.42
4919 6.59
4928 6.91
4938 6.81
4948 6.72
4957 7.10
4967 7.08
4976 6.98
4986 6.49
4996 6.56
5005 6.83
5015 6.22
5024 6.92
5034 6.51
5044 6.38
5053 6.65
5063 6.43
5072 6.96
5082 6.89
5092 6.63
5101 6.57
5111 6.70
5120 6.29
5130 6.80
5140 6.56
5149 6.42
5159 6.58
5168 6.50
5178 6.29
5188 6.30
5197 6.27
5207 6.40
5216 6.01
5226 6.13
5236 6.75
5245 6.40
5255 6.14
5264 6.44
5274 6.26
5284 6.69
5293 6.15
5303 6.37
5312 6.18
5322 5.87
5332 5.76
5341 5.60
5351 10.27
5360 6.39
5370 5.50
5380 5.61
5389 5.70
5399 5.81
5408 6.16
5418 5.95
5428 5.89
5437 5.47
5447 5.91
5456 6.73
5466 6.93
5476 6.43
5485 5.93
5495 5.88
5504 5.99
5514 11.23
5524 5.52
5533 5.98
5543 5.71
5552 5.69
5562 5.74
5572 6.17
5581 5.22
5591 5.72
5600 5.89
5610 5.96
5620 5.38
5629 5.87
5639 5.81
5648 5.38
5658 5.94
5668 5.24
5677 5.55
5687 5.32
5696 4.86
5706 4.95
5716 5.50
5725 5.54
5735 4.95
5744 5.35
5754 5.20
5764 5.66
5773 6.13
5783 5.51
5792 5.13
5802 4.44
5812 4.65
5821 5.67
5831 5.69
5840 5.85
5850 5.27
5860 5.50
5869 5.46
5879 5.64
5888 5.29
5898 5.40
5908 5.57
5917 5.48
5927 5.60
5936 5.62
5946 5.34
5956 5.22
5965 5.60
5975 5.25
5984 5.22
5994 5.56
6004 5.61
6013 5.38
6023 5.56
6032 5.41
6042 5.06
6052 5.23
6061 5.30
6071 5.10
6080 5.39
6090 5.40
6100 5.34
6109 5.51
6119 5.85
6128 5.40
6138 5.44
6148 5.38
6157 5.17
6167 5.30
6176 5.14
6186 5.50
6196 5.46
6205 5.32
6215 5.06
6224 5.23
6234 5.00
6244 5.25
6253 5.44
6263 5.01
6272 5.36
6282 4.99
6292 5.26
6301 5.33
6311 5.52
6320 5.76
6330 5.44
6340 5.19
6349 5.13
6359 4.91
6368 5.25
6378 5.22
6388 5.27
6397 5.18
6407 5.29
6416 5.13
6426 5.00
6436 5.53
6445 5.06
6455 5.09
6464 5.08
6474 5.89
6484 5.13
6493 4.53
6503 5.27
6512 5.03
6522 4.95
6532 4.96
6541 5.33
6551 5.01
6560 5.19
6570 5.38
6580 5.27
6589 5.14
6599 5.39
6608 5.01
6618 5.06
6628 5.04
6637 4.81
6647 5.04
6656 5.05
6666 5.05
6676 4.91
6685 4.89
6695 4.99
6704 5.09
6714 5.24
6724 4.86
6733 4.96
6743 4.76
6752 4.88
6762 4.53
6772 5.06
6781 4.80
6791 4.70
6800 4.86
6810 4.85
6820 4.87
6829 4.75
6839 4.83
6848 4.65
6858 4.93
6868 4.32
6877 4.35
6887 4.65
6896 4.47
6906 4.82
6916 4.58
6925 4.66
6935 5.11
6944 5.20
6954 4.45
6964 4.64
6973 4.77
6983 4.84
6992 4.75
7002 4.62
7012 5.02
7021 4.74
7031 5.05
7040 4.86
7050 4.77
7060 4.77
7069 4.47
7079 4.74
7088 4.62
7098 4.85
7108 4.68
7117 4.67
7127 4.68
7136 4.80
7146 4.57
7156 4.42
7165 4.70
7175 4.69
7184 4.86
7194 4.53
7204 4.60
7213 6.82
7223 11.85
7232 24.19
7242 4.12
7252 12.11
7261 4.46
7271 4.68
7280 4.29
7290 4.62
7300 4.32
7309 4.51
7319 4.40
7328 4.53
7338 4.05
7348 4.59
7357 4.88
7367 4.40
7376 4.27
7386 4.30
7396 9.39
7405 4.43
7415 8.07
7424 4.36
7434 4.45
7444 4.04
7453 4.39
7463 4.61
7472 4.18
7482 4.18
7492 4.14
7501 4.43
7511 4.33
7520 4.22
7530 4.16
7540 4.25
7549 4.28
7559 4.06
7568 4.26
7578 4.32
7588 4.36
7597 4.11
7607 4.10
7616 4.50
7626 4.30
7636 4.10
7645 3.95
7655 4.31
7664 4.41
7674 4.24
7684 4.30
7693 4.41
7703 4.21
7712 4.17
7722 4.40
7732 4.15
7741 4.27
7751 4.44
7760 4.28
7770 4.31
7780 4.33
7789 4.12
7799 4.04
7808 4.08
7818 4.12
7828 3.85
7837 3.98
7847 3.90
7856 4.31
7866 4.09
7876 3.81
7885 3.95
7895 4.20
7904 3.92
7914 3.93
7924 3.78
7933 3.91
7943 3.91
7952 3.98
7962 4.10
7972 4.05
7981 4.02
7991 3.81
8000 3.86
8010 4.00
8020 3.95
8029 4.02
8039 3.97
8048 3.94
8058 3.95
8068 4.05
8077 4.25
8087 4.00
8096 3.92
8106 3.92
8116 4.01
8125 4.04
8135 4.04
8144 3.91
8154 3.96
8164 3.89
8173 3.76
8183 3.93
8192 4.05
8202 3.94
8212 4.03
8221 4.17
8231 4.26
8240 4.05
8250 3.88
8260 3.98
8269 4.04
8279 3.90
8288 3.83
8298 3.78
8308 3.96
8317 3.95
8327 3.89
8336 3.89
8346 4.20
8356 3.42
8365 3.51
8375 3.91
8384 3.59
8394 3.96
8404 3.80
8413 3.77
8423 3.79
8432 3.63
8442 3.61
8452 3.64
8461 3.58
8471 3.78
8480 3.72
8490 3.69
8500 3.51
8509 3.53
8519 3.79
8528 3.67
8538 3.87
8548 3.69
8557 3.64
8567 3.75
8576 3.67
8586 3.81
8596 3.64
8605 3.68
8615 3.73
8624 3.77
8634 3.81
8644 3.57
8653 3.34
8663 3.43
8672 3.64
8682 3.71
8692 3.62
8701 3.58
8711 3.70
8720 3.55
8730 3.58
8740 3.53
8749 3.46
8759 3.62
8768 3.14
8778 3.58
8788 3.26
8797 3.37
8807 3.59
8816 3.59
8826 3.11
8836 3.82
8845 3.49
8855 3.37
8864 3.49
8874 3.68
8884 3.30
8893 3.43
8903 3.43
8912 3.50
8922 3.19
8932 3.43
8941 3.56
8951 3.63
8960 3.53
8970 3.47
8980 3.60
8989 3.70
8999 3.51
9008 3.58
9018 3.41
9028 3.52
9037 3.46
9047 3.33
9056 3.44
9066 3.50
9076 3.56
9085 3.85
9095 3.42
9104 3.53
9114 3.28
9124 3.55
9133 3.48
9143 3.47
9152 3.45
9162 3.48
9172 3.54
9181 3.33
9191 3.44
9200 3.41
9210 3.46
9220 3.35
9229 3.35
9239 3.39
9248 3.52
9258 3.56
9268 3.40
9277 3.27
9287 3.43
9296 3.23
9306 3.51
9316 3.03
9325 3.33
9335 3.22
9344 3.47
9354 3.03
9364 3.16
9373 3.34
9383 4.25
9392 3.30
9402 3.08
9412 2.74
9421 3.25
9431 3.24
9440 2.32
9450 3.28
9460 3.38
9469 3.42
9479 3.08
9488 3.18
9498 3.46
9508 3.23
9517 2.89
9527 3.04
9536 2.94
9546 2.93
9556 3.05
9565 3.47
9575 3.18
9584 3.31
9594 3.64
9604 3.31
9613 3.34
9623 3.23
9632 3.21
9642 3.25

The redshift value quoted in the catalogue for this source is 0.10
